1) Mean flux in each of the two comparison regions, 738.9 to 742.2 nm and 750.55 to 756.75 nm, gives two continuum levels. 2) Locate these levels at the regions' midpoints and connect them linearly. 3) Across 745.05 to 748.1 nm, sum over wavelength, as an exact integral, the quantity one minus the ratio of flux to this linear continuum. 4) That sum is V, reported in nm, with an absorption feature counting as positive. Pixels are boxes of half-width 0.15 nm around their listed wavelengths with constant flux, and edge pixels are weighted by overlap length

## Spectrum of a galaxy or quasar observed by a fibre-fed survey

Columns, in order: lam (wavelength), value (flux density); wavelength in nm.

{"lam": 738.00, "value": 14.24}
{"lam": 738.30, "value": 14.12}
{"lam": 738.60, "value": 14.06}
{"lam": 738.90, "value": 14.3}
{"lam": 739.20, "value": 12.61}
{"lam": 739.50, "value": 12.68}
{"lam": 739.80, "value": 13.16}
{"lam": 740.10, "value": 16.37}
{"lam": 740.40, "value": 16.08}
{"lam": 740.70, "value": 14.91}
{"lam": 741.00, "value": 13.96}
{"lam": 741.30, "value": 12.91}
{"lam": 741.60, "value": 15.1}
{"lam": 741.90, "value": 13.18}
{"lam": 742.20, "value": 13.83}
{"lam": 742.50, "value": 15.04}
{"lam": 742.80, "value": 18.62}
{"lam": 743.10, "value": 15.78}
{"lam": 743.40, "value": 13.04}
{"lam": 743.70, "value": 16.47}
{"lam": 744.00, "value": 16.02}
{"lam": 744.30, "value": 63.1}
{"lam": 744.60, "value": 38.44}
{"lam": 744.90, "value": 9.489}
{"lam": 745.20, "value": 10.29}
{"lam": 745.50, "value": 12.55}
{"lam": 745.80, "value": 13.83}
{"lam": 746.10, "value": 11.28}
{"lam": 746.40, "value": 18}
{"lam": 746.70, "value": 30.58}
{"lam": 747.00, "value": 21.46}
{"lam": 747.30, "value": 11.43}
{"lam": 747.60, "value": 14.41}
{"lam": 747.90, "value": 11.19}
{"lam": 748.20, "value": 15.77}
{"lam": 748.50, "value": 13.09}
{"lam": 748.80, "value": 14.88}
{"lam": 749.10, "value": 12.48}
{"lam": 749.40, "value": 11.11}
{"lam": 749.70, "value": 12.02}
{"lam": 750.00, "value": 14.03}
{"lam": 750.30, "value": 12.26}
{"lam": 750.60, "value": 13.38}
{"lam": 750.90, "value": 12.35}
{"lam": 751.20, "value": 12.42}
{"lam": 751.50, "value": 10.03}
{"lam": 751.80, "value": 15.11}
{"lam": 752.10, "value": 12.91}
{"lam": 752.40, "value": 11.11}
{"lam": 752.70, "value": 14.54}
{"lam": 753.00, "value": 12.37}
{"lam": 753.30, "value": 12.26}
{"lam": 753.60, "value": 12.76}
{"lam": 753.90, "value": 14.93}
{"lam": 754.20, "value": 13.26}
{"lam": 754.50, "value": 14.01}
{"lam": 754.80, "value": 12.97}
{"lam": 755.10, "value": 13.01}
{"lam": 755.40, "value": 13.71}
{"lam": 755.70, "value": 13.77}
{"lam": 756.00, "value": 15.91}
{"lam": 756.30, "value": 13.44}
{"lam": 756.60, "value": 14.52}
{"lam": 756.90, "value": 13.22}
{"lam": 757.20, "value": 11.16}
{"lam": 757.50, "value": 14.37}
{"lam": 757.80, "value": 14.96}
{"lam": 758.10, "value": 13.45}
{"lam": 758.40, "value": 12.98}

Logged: -0.40 nm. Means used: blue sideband 14.1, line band 15.5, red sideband 13.3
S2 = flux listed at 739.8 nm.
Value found 13.16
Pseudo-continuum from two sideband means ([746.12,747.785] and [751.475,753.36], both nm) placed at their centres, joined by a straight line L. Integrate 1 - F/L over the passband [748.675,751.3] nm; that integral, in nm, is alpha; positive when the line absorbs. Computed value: 0.43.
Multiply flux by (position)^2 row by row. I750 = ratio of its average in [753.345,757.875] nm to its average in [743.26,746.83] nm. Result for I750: 0.67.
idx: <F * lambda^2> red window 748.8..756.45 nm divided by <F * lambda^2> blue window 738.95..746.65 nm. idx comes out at 0.8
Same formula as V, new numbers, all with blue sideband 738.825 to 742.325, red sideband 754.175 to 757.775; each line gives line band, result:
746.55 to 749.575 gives -0.37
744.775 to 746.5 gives 0.18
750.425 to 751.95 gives 0.13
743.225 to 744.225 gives -0.34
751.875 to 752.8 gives 0.06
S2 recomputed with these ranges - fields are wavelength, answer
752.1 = 12.91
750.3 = 12.26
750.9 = 12.35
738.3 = 14.12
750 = 14.03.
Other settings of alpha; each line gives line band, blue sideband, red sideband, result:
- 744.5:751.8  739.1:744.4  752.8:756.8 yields 0.33 nm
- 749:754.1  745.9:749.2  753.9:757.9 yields 0.73 nm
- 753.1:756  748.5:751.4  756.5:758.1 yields -0.05 nm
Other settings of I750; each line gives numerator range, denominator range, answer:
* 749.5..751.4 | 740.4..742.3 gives 0.91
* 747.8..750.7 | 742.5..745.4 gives 0.61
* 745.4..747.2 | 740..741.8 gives 1.23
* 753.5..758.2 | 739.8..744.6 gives 0.76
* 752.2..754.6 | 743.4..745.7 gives 0.59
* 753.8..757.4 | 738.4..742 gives 1.01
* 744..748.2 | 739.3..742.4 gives 1.44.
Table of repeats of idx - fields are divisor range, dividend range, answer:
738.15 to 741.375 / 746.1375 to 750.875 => 1.08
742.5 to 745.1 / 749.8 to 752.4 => 0.56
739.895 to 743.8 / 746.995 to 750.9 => 0.91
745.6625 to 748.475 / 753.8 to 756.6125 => 0.87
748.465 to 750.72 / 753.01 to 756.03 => 1.06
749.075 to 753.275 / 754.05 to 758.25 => 1.10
